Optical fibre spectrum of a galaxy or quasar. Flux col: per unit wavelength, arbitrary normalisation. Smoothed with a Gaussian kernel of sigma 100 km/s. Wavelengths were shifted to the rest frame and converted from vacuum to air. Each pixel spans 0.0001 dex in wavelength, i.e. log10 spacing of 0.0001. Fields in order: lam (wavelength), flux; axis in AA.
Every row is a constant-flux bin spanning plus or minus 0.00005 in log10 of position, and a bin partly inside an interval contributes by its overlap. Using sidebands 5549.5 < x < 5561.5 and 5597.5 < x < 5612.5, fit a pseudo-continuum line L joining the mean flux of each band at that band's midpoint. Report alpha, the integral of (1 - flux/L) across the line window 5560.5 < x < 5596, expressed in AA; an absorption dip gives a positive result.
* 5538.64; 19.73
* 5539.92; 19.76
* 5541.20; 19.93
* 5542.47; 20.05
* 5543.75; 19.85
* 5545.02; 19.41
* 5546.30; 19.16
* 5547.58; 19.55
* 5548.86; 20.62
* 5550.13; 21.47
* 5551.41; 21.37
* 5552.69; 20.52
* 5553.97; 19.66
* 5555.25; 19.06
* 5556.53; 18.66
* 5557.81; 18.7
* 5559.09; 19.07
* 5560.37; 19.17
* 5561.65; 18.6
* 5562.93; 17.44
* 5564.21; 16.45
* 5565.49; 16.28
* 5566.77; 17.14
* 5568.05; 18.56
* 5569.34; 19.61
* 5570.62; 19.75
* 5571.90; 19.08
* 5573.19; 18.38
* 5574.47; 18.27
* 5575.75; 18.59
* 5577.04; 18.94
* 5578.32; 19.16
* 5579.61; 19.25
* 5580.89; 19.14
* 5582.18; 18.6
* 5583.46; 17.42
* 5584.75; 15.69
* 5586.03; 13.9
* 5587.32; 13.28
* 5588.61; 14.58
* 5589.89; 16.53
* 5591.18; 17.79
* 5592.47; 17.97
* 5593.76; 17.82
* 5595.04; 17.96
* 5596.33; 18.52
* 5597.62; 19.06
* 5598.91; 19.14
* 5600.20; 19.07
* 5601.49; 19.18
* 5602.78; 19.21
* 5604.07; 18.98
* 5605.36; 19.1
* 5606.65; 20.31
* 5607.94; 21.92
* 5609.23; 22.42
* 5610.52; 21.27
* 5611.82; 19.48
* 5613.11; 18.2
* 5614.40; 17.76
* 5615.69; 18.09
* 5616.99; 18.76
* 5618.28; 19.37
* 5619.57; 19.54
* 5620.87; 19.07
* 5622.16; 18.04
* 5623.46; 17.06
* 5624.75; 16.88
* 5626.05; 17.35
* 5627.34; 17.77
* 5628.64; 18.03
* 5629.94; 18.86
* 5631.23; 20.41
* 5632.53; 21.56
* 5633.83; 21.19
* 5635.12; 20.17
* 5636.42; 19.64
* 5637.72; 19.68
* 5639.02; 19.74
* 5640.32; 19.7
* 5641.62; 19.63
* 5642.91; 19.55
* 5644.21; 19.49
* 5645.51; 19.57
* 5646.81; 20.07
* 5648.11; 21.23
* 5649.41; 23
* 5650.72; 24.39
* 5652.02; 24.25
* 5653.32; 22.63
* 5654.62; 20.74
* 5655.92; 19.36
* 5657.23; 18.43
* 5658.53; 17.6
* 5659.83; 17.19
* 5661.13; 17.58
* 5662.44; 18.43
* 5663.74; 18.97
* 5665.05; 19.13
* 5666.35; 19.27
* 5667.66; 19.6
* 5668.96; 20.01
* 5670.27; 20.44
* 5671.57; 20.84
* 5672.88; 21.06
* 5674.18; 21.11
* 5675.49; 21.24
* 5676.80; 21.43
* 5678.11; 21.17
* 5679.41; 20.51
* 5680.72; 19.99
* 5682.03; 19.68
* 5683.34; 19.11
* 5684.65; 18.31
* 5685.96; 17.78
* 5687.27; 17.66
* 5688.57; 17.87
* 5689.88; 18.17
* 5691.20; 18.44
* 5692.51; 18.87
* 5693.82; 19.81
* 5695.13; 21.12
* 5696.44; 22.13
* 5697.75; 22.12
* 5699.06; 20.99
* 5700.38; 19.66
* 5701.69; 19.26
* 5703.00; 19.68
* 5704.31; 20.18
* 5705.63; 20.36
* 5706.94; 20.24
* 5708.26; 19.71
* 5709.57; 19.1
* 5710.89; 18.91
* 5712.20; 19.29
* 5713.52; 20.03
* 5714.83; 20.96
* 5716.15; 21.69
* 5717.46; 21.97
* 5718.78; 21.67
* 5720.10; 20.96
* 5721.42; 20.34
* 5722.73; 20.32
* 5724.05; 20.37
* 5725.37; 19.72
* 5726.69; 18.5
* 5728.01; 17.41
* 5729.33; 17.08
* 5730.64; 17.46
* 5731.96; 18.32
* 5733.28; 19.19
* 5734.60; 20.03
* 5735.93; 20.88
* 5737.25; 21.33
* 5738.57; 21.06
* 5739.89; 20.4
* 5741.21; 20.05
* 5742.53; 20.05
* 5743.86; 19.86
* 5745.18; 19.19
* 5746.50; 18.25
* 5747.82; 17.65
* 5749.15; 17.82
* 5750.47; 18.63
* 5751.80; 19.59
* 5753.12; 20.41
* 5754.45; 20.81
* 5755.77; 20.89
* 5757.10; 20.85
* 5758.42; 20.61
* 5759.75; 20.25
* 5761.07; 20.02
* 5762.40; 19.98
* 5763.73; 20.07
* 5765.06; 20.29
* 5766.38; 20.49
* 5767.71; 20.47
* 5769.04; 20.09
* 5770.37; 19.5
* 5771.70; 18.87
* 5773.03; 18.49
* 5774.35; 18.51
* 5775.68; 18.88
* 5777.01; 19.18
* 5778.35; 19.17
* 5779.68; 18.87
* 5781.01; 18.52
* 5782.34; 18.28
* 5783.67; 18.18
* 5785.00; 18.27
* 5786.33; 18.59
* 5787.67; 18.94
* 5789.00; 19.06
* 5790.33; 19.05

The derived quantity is 3.84 AA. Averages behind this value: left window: 19.7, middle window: 17.7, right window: 20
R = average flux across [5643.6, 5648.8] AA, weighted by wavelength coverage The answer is 20.1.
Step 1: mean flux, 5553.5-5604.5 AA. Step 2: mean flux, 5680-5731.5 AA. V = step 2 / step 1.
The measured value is 1.09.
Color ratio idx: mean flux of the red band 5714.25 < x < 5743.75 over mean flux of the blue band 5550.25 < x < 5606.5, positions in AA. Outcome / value 1.09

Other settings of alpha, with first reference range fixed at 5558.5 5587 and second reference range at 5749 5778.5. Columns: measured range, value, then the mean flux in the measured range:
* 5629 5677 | -3.6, 20.2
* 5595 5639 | -1.9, 19.2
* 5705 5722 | -0.9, 20.4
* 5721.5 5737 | 0.3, 19.1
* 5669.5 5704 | -1.6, 19.9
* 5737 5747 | -0.2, 20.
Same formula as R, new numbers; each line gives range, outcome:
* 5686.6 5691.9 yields 18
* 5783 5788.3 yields 18.5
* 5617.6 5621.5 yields 19.3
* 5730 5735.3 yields 18.7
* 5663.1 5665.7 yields 19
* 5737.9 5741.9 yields 20.5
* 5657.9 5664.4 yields 18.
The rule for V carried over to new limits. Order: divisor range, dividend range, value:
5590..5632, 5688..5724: 1.07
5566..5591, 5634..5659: 1.16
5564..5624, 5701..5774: 1.08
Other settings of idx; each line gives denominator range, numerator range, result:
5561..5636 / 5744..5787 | 1.05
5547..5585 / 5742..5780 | 1.04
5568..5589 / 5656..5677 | 1.09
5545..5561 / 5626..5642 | 0.99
